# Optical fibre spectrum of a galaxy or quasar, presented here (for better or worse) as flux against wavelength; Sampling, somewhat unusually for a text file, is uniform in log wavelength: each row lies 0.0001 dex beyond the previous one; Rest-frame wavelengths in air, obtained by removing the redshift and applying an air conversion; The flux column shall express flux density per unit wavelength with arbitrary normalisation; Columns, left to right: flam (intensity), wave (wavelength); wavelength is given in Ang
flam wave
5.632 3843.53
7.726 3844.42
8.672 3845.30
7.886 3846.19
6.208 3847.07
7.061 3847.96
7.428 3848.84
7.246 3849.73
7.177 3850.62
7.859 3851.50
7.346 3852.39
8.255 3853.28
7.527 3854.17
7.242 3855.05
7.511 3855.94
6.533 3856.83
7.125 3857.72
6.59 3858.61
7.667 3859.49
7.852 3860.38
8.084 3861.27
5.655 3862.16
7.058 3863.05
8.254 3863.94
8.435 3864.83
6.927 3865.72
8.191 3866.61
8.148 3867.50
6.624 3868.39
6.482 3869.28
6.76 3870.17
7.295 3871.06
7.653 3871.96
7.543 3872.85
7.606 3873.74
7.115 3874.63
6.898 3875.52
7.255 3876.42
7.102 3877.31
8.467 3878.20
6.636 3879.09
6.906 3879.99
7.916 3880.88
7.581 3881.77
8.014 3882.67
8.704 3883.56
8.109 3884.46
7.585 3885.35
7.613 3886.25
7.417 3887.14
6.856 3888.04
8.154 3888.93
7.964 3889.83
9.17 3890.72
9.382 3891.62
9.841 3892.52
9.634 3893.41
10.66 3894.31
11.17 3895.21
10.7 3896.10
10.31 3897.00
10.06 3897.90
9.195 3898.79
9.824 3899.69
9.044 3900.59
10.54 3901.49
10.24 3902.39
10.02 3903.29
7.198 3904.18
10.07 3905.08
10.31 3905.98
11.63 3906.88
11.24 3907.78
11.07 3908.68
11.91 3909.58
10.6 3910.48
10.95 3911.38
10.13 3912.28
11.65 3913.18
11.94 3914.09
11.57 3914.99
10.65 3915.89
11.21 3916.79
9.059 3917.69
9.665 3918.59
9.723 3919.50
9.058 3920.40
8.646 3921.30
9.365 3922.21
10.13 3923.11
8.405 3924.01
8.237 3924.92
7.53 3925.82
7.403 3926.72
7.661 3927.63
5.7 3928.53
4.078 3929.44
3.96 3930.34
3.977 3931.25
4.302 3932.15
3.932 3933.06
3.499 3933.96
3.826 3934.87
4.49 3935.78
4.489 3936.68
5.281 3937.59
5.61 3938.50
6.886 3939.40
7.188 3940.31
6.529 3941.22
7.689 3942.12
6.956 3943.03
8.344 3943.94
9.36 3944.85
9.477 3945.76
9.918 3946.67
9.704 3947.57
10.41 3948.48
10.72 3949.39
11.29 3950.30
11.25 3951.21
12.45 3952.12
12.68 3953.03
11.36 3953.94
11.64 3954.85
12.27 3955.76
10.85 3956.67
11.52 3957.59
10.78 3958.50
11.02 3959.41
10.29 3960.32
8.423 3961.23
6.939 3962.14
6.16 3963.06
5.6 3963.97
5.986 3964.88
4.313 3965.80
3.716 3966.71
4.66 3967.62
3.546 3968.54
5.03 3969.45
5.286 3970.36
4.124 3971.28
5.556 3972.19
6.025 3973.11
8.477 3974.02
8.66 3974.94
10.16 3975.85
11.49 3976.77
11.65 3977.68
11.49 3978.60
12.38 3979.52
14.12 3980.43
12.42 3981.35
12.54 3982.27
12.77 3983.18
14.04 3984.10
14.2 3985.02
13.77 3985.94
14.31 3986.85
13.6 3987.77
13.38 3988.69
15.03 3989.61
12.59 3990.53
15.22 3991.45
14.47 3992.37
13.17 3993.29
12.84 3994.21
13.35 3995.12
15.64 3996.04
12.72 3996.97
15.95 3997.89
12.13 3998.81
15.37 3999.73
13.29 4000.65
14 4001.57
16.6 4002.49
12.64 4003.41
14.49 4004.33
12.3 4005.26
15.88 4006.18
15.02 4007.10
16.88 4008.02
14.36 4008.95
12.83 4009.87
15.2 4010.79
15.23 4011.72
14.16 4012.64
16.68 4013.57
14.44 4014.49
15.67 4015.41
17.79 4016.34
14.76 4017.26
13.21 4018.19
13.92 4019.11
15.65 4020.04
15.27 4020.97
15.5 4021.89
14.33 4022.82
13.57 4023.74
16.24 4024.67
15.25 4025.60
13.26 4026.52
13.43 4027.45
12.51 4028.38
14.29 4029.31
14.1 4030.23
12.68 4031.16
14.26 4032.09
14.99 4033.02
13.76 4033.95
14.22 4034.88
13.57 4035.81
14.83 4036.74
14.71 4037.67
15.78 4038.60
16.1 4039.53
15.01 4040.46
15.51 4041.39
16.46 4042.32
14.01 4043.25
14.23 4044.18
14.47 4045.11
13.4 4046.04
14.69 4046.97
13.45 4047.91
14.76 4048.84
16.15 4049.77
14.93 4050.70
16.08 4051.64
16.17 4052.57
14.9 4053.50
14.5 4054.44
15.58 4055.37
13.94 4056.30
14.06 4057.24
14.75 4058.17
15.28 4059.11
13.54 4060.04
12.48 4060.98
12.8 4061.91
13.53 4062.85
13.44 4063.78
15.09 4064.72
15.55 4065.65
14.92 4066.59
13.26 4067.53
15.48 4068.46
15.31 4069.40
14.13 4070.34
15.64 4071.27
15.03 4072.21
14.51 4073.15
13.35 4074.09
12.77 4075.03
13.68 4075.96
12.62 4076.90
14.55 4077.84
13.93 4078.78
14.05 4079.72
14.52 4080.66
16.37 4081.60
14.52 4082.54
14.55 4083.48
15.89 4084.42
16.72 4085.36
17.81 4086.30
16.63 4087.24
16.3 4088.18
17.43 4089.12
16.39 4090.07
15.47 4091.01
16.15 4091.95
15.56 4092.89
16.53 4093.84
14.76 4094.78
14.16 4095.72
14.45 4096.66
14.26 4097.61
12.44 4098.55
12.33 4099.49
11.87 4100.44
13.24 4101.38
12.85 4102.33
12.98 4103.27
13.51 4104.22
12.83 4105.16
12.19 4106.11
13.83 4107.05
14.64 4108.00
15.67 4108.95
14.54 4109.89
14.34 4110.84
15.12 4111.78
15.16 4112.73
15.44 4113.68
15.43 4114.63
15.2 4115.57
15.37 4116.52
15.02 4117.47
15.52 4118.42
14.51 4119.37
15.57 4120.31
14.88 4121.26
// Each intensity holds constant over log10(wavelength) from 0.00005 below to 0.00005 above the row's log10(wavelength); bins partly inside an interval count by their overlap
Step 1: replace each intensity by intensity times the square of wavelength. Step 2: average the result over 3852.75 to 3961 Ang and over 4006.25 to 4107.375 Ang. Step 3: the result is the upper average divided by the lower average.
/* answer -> 1.8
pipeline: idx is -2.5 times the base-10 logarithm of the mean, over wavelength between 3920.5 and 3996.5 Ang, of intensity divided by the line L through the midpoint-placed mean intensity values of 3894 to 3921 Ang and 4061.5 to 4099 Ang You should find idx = 0.28 mag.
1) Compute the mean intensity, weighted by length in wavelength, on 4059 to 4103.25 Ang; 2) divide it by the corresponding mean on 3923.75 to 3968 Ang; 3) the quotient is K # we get 1.88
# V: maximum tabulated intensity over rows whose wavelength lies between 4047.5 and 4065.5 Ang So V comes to 16.17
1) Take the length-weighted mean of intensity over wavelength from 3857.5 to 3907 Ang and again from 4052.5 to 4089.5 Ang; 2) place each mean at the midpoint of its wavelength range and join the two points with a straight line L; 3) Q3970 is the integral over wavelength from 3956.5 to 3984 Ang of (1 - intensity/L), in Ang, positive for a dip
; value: 6.7 Ang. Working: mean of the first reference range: 8.3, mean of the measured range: 8.58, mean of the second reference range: 14.7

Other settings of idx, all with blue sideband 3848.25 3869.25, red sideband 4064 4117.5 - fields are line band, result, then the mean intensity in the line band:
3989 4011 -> -0.20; 14.2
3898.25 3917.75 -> -0.17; 10.5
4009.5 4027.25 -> -0.20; 14.9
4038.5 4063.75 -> -0.10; 14.7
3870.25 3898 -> -0.01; 8.26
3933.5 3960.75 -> 0.15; 8.93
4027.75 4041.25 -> -0.12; 14.4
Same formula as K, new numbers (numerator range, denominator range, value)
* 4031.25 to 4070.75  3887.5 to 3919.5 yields 1.45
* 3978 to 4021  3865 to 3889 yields 1.90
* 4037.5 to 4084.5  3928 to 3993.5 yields 1.62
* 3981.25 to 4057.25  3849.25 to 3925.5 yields 1.67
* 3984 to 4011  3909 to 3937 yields 1.77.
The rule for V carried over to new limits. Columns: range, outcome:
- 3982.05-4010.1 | 16.88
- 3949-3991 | 15.03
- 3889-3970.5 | 12.68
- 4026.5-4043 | 16.46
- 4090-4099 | 16.53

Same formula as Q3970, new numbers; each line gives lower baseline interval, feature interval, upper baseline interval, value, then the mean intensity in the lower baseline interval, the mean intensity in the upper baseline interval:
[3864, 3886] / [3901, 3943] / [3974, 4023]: 6.6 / 7.51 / 13.9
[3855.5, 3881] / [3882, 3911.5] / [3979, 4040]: -2.6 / 7.31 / 14.3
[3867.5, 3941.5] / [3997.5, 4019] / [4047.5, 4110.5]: -4.9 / 8.25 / 14.6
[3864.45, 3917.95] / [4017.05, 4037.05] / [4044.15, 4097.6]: -1.3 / 8.99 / 14.8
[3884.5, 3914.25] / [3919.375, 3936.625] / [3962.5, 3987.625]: 5.6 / 9.78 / 9.04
